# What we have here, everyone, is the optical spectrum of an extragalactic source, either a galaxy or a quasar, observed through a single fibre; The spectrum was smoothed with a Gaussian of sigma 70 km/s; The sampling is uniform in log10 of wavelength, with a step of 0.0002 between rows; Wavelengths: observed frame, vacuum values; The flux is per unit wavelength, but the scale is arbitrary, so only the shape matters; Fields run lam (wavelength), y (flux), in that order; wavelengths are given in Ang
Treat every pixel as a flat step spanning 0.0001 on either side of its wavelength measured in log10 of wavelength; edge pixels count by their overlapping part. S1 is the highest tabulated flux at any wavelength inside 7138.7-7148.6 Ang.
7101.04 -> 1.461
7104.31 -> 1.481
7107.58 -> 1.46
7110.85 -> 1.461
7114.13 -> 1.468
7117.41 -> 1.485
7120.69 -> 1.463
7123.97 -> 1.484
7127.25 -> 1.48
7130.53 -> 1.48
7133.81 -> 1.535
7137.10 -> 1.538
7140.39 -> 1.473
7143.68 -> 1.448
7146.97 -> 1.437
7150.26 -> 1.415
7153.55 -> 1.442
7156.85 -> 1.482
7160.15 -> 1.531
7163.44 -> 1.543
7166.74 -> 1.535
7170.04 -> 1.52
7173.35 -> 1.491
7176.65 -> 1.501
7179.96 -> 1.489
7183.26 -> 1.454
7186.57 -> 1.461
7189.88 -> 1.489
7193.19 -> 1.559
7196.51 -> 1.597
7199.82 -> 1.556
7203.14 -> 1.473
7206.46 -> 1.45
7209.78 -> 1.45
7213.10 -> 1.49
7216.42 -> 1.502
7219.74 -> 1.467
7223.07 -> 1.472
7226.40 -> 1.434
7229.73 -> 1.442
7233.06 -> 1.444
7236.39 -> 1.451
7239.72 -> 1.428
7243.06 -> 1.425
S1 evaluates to 1.473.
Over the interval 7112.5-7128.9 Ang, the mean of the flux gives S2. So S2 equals 1.48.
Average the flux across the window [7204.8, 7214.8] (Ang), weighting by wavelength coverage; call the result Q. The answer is 1.46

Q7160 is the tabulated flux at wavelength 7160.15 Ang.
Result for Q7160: 1.531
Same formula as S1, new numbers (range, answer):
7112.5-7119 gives 1.485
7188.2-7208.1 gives 1.597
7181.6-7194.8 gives 1.559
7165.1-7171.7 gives 1.535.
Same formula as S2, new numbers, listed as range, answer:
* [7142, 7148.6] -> 1.44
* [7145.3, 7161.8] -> 1.46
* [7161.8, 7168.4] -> 1.54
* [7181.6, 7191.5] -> 1.47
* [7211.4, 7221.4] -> 1.49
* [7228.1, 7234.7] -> 1.44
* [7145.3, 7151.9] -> 1.43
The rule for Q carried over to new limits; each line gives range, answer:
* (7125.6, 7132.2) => 1.48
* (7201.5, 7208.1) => 1.46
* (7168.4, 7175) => 1.5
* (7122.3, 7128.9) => 1.48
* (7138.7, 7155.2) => 1.44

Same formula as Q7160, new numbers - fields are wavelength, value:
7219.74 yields 1.467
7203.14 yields 1.473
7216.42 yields 1.502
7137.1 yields 1.538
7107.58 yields 1.46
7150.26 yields 1.415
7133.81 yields 1.535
